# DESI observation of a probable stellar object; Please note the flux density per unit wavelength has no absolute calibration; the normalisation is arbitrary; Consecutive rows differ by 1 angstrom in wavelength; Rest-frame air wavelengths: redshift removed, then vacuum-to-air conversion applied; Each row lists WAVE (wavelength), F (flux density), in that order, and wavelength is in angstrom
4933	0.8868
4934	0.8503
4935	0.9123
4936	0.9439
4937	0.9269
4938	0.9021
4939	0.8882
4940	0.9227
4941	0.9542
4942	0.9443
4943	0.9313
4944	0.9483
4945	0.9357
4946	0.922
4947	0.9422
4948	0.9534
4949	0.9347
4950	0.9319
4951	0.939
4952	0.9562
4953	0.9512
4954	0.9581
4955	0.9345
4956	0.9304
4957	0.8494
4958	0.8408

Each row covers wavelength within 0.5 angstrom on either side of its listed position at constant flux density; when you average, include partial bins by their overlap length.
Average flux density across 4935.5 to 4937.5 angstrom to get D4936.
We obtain 0.935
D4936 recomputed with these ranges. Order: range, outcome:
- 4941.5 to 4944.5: 0.941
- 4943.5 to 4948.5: 0.94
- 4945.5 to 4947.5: 0.932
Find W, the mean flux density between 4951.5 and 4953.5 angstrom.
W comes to 0.954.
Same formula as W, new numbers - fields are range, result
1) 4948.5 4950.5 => 0.933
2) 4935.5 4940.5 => 0.917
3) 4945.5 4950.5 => 0.937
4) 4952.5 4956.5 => 0.944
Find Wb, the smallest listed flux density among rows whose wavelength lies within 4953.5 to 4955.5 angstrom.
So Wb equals 0.9345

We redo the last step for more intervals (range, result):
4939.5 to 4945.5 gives 0.9227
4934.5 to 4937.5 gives 0.9123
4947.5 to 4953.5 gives 0.9319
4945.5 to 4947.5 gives 0.922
